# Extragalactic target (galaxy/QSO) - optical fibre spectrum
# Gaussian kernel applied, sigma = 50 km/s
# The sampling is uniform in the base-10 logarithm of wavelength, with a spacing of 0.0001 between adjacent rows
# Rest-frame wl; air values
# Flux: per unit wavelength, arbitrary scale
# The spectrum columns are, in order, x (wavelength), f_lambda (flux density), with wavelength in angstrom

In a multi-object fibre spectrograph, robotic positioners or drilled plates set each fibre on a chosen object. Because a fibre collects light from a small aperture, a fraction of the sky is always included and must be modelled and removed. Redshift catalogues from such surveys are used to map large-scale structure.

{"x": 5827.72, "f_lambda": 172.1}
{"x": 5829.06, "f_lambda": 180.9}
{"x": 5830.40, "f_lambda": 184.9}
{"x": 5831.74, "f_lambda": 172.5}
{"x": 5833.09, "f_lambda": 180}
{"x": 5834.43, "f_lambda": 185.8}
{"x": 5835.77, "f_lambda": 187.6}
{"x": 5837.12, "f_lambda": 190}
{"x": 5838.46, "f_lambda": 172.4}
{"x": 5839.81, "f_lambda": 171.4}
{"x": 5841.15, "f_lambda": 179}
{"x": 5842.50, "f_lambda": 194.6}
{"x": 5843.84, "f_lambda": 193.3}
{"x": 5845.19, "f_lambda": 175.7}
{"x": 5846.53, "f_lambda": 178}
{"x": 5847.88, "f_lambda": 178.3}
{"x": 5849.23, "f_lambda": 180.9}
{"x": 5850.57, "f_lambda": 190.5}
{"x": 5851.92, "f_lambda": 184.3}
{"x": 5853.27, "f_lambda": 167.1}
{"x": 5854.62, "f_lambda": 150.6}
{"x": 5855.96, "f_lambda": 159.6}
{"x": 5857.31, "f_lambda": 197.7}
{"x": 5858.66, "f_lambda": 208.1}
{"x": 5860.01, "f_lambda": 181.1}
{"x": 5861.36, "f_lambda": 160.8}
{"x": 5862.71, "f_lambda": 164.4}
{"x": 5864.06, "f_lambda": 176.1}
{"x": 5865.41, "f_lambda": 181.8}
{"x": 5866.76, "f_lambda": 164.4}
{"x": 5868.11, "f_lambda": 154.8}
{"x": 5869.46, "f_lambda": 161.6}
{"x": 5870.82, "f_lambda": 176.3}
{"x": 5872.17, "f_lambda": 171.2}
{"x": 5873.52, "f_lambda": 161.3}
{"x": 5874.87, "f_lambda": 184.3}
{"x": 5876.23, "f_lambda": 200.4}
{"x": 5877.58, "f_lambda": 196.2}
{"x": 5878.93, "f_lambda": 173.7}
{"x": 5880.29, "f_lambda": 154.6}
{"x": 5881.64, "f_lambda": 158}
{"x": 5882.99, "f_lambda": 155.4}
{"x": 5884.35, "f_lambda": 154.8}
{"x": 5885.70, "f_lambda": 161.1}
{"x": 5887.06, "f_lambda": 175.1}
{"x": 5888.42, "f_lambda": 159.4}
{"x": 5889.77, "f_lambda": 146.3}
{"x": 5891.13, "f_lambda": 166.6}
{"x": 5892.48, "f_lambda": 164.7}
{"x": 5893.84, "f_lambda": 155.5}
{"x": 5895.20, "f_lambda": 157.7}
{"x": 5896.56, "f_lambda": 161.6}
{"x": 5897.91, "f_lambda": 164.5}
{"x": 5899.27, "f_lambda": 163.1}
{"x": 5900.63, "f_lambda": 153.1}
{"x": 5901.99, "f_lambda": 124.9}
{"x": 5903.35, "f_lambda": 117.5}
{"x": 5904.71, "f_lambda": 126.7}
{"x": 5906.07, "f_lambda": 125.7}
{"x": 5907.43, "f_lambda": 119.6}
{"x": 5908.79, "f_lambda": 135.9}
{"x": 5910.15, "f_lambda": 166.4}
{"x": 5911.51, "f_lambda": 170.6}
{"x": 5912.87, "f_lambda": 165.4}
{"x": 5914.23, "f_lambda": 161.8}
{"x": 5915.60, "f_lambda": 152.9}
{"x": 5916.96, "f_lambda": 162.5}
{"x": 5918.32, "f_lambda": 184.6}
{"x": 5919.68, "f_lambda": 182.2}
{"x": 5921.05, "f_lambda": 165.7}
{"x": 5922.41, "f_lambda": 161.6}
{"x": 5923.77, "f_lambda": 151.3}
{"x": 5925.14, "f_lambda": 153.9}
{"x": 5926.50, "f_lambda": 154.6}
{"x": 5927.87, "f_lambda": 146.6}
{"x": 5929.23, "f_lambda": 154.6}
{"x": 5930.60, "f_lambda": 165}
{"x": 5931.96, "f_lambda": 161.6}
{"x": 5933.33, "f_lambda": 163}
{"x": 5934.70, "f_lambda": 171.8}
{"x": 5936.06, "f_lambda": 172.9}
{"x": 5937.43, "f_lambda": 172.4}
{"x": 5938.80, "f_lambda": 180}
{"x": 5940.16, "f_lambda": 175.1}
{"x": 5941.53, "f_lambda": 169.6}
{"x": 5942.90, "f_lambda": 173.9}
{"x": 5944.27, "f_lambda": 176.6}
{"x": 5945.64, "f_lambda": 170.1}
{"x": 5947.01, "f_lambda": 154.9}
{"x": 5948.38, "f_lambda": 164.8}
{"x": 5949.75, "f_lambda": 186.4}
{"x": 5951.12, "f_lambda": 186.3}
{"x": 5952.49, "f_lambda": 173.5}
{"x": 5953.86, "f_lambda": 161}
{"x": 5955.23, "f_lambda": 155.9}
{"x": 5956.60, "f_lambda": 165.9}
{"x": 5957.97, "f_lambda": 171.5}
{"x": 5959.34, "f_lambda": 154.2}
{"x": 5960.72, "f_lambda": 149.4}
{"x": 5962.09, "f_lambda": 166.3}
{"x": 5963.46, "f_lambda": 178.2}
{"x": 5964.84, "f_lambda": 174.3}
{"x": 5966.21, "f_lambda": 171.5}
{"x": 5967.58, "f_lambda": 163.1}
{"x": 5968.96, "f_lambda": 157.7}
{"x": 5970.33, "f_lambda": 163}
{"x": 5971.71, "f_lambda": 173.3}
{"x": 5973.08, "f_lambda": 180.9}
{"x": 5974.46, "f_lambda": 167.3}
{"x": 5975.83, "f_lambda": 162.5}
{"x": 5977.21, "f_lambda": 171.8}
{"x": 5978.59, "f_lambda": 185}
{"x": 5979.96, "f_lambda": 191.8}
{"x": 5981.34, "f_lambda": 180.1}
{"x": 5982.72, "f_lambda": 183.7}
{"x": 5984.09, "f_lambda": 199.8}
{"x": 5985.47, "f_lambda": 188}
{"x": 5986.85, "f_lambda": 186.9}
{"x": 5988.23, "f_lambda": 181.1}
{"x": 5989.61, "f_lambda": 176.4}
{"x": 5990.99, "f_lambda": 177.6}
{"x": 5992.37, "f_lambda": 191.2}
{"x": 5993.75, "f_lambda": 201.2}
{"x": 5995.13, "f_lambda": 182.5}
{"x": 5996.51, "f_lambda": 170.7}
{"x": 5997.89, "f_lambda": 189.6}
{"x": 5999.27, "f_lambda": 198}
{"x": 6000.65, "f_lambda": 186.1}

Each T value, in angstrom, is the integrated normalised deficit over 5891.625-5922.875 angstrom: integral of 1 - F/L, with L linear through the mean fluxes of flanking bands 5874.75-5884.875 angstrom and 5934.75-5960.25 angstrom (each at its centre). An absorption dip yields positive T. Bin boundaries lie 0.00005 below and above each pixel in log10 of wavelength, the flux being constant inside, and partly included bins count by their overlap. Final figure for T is 3.1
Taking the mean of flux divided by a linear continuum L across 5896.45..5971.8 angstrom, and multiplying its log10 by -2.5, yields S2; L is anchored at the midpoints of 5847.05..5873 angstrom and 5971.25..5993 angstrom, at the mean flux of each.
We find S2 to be 0.108 mag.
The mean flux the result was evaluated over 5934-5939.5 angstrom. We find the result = 174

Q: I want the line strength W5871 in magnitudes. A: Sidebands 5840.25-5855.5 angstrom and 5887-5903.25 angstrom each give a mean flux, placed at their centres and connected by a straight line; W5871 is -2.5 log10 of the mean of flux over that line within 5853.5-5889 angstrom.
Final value -0.02 mag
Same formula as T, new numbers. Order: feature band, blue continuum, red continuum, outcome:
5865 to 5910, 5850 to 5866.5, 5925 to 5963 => 3.84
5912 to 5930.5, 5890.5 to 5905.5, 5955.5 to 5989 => -0.48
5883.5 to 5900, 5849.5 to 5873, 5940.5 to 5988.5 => 1.19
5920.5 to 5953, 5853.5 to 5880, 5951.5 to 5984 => 0.90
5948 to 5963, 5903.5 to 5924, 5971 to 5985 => 0.34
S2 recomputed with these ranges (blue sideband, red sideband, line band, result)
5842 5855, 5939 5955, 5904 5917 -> 0.18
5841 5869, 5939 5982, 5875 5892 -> 0.05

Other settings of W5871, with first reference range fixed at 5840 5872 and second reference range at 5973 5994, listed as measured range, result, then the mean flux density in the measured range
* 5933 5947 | 0.05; 172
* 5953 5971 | 0.11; 164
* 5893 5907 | 0.23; 145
